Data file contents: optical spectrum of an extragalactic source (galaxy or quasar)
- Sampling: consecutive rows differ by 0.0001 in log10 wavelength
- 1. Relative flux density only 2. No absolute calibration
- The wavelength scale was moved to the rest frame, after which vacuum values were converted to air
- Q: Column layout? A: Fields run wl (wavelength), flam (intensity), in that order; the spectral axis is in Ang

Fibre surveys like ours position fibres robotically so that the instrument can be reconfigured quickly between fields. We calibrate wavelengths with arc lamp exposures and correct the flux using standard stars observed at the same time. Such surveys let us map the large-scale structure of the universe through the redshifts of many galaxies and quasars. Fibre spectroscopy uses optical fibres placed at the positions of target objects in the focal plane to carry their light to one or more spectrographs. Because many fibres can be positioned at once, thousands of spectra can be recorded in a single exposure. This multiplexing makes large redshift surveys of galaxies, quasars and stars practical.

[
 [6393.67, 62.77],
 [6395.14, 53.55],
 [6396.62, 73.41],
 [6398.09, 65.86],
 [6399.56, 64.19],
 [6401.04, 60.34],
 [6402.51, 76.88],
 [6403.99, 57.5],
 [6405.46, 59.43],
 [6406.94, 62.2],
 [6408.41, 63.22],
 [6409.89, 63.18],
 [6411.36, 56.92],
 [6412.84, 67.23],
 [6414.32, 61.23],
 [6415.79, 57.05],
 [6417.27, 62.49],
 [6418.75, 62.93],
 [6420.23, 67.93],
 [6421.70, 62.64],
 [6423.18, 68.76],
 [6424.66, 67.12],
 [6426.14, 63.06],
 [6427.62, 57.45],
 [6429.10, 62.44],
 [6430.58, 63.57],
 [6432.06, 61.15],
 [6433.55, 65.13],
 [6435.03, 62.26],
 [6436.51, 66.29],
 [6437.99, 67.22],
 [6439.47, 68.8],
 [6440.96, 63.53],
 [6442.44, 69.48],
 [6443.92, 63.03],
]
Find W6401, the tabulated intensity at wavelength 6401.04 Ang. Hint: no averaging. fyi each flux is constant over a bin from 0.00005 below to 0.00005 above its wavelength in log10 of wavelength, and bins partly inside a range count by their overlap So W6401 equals 60.34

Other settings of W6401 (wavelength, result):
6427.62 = 57.45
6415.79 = 57.05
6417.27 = 62.49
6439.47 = 68.8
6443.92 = 63.03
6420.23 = 67.93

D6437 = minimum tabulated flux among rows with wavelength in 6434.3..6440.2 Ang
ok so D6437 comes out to 62.26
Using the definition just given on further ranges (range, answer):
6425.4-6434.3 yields 57.45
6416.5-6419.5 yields 62.49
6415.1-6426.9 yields 57.05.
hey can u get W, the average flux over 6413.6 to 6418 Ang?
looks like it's 60.3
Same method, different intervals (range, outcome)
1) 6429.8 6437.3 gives 63.7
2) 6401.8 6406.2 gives 64.5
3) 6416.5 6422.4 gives 64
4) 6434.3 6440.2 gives 66.2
